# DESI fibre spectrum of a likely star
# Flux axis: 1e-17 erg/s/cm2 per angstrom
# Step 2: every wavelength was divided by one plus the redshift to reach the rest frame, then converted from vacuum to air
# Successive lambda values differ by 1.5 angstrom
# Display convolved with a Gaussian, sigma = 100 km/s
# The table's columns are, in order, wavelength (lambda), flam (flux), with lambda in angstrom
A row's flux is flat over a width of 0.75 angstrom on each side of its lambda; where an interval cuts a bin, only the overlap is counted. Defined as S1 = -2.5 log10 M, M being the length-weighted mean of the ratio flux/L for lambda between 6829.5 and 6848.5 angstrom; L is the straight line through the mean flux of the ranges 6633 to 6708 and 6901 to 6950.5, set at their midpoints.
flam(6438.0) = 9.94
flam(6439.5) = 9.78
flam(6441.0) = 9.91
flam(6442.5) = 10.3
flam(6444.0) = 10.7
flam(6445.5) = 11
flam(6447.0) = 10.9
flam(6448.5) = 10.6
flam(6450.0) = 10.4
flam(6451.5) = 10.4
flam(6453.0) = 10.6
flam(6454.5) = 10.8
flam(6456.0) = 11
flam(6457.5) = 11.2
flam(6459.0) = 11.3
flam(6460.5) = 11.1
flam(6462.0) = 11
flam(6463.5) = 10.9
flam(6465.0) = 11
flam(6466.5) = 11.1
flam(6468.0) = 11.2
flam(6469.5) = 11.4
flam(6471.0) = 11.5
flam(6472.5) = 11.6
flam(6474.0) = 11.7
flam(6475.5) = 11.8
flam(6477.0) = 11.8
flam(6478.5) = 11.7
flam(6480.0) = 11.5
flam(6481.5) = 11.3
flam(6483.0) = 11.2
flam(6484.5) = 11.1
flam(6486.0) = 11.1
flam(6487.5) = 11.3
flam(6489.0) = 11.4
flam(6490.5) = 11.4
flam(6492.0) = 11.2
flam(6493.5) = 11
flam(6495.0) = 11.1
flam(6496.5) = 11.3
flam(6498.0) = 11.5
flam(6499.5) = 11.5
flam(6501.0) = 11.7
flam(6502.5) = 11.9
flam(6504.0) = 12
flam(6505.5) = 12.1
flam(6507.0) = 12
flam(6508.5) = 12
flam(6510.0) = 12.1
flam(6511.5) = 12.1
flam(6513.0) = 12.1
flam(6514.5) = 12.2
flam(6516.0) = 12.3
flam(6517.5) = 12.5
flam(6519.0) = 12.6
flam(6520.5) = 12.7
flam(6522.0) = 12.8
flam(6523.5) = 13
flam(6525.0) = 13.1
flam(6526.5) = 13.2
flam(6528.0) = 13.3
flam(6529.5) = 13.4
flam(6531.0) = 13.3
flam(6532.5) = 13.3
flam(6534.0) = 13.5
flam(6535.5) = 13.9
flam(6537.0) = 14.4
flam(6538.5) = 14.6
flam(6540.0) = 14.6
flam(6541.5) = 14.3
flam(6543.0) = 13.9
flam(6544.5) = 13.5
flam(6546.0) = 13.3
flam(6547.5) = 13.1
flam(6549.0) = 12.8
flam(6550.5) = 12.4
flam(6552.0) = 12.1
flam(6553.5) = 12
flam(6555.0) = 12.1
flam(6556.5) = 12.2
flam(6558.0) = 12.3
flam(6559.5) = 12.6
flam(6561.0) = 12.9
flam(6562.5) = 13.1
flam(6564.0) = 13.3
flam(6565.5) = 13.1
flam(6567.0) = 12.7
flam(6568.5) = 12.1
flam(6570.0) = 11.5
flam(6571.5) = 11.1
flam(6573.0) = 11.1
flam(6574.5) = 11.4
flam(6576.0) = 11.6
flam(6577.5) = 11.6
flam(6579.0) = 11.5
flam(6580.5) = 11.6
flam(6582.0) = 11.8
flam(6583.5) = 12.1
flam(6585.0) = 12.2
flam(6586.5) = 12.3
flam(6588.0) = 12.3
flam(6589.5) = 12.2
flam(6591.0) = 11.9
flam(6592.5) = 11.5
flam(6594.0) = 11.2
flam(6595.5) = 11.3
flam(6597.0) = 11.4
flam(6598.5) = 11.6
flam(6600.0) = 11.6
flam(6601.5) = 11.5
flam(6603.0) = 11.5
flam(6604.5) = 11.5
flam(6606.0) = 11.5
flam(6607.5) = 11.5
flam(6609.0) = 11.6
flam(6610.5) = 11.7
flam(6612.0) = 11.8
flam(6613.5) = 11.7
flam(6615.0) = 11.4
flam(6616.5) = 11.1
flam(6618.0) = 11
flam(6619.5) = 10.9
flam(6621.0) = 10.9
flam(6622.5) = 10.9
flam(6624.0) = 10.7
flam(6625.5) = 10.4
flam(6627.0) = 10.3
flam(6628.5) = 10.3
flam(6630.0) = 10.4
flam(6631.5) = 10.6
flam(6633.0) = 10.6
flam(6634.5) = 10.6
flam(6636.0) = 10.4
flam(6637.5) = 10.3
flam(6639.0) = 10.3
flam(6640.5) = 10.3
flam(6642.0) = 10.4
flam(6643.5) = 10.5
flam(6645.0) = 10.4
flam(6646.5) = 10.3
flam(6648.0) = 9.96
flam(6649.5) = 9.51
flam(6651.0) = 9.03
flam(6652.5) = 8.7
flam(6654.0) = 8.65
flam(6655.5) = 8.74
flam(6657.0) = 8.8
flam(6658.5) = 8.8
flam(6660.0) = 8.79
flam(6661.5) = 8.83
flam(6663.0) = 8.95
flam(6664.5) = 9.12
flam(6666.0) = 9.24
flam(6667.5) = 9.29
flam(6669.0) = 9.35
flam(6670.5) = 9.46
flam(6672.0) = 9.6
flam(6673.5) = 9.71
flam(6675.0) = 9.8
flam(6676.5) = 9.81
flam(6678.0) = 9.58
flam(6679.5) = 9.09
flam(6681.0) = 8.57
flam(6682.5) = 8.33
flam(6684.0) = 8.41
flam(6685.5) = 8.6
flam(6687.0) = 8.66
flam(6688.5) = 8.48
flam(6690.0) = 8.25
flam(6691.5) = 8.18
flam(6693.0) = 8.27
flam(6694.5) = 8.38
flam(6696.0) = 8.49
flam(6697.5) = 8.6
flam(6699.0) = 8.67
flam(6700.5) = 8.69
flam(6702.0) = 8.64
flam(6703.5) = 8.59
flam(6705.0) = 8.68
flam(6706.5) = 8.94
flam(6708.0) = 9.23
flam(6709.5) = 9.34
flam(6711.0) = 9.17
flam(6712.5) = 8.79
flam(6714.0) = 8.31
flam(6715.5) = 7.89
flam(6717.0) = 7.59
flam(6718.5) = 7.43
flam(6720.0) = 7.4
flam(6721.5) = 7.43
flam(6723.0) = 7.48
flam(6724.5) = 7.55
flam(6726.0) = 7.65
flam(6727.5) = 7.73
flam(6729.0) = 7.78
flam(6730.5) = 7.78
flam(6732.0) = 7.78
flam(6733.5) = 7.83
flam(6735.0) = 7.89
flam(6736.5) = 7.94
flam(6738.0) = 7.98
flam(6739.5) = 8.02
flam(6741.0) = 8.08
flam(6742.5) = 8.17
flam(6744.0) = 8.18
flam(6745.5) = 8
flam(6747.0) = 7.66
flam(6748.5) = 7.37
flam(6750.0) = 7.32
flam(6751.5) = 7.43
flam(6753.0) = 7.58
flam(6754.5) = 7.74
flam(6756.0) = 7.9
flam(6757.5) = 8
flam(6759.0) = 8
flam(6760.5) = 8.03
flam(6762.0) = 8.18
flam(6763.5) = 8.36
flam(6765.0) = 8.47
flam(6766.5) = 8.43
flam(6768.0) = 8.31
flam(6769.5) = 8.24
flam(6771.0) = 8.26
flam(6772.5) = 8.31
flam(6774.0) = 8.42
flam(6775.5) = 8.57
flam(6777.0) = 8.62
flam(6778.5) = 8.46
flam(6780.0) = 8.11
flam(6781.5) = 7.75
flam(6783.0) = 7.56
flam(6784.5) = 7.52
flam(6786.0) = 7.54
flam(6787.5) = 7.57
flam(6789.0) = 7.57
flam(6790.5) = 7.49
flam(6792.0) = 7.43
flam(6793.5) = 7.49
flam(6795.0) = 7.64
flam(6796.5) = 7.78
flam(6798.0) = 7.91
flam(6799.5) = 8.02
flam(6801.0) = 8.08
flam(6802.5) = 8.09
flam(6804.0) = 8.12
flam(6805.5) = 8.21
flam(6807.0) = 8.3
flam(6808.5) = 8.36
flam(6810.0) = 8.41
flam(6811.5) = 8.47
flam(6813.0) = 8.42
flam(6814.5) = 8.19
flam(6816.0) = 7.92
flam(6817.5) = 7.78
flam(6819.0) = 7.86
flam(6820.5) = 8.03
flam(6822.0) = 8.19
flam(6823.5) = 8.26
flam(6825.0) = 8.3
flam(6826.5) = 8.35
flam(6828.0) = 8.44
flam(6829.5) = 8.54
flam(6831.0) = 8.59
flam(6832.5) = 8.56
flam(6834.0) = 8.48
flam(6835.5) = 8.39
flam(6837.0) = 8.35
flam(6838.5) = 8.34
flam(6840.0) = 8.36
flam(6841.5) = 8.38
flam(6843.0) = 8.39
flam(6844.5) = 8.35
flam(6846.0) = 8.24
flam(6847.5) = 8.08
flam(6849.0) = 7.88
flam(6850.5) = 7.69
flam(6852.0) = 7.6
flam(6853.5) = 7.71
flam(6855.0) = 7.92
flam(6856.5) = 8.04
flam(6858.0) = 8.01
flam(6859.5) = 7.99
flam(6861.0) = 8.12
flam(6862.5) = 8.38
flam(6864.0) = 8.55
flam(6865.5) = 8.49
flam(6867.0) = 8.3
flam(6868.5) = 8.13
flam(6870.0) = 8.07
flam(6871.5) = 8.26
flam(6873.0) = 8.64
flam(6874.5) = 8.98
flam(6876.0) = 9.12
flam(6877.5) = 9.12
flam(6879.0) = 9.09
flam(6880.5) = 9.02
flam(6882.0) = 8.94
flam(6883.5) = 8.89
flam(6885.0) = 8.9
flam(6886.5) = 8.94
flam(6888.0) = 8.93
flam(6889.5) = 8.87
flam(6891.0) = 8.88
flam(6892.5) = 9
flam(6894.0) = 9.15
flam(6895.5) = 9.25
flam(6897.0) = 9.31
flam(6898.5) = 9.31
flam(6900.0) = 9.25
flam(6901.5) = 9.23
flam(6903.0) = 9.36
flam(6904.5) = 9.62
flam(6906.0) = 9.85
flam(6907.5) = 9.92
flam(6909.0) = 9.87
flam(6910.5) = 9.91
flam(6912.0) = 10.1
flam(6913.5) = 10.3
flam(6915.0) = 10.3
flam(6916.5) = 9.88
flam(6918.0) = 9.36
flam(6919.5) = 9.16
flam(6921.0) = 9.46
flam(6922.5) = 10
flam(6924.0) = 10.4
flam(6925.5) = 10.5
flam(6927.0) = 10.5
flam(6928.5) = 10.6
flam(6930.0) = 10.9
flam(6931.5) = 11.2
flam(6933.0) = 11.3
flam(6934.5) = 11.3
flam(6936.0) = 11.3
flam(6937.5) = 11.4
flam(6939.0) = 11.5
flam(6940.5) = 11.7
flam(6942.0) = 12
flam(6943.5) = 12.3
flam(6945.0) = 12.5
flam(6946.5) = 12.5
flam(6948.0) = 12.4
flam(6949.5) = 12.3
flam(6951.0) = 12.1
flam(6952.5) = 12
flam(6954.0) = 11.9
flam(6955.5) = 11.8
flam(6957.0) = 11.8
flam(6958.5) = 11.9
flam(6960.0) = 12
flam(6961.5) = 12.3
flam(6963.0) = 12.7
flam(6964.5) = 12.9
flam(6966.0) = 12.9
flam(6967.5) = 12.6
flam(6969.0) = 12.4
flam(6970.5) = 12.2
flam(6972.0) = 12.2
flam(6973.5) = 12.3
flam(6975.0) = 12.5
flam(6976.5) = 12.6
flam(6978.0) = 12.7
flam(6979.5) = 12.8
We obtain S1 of 0.21 mag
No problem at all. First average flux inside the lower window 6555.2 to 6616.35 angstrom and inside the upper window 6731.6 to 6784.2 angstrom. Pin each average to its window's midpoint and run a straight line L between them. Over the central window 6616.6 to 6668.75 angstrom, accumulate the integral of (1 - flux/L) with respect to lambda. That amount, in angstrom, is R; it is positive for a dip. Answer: 3.4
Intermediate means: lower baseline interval 11.9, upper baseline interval 8.02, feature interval 9.92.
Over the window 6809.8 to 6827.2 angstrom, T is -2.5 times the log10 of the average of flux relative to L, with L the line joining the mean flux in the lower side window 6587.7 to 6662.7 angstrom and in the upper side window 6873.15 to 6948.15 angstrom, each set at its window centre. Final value 0.24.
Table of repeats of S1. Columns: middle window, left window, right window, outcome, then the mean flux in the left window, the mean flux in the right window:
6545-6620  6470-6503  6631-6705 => -0.16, 11.4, 9.24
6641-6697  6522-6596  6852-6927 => 0.25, 12.6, 9.08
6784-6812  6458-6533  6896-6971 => 0.39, 11.8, 11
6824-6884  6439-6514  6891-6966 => 0.28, 11.3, 10.8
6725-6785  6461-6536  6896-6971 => 0.39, 11.9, 11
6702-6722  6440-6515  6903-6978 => 0.32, 11.3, 11.3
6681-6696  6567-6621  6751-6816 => 0.17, 11.6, 8.03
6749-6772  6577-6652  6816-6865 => 0.15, 11.1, 8.19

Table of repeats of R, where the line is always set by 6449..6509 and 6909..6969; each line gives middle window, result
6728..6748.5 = 6.19 angstrom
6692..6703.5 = 2.84 angstrom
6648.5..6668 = 4.06 angstrom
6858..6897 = 8.98 angstrom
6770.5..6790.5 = 5.88 angstrom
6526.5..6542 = -3.42 angstrom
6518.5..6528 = -1.36 angstrom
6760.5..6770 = 2.53 angstrom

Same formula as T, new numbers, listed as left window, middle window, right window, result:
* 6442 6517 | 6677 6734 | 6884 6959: 0.29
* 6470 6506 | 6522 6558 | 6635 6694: -0.22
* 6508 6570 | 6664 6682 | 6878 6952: 0.27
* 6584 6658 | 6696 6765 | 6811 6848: 0.18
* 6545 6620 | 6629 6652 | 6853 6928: 0.12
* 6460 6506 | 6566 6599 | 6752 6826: -0.14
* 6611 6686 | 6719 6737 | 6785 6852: 0.18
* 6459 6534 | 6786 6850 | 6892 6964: 0.33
